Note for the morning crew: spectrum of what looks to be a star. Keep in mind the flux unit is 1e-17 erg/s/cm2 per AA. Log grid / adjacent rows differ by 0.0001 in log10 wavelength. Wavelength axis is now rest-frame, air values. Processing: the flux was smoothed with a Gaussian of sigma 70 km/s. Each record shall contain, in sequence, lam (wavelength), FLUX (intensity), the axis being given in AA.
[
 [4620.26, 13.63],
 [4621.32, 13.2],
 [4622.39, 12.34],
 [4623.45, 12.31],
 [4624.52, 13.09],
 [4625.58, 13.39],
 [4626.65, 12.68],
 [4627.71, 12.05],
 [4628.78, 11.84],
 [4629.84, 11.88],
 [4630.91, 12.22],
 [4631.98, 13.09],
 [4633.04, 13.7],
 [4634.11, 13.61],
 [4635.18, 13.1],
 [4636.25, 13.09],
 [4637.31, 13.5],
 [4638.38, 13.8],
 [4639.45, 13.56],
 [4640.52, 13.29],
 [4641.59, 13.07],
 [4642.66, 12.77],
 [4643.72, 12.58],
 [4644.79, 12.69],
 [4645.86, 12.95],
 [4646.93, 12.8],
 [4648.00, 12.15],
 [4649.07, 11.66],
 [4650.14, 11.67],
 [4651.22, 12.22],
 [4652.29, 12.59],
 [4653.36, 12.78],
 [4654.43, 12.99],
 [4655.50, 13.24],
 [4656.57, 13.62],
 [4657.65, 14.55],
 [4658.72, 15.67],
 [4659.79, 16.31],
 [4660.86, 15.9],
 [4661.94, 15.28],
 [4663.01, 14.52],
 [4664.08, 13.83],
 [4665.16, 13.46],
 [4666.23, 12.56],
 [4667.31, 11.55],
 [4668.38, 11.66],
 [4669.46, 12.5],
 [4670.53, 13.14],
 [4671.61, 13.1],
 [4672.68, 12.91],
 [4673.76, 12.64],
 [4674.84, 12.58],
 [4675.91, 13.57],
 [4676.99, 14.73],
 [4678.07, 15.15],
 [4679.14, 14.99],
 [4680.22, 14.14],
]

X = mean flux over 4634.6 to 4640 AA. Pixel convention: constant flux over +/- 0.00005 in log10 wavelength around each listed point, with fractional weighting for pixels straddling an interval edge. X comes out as 13.4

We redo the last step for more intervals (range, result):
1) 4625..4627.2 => 13.1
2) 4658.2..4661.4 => 16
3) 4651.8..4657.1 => 13.1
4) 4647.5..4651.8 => 11.9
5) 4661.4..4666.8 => 13.9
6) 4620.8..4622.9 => 12.7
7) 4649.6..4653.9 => 12.3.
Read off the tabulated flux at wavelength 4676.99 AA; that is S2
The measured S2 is 14.73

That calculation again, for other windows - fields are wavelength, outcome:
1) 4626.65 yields 12.68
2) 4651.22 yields 12.22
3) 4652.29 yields 12.59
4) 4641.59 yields 13.07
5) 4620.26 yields 13.63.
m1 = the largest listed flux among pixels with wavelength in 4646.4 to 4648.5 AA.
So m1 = 12.8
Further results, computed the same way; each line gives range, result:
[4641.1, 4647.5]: 13.07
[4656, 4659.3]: 15.67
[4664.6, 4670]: 13.46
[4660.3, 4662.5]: 15.9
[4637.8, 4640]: 13.8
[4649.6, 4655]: 12.99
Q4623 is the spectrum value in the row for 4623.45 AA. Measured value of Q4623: 12.31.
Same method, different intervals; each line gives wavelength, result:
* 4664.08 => 13.83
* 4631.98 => 13.09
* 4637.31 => 13.5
